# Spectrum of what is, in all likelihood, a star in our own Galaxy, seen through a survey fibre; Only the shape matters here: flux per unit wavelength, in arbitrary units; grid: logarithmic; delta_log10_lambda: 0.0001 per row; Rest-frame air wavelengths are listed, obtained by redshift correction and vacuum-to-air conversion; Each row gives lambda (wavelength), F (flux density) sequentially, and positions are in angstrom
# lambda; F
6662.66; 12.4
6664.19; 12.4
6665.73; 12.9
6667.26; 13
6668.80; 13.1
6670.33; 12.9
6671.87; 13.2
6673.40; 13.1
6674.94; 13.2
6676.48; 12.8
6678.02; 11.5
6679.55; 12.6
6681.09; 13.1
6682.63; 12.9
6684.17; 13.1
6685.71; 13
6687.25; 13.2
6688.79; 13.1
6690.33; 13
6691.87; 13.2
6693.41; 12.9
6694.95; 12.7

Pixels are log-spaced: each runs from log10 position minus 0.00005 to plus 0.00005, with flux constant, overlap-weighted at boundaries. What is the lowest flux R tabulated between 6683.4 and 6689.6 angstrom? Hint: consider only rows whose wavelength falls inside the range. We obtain 13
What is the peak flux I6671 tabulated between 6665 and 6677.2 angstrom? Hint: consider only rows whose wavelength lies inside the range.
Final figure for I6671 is 13.2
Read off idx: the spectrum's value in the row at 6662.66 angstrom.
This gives 12.4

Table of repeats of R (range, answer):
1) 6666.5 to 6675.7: 12.9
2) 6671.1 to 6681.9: 11.5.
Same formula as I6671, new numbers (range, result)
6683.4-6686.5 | 13.1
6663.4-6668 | 13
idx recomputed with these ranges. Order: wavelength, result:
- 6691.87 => 13.2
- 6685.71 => 13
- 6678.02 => 11.5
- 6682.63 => 12.9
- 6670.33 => 12.9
